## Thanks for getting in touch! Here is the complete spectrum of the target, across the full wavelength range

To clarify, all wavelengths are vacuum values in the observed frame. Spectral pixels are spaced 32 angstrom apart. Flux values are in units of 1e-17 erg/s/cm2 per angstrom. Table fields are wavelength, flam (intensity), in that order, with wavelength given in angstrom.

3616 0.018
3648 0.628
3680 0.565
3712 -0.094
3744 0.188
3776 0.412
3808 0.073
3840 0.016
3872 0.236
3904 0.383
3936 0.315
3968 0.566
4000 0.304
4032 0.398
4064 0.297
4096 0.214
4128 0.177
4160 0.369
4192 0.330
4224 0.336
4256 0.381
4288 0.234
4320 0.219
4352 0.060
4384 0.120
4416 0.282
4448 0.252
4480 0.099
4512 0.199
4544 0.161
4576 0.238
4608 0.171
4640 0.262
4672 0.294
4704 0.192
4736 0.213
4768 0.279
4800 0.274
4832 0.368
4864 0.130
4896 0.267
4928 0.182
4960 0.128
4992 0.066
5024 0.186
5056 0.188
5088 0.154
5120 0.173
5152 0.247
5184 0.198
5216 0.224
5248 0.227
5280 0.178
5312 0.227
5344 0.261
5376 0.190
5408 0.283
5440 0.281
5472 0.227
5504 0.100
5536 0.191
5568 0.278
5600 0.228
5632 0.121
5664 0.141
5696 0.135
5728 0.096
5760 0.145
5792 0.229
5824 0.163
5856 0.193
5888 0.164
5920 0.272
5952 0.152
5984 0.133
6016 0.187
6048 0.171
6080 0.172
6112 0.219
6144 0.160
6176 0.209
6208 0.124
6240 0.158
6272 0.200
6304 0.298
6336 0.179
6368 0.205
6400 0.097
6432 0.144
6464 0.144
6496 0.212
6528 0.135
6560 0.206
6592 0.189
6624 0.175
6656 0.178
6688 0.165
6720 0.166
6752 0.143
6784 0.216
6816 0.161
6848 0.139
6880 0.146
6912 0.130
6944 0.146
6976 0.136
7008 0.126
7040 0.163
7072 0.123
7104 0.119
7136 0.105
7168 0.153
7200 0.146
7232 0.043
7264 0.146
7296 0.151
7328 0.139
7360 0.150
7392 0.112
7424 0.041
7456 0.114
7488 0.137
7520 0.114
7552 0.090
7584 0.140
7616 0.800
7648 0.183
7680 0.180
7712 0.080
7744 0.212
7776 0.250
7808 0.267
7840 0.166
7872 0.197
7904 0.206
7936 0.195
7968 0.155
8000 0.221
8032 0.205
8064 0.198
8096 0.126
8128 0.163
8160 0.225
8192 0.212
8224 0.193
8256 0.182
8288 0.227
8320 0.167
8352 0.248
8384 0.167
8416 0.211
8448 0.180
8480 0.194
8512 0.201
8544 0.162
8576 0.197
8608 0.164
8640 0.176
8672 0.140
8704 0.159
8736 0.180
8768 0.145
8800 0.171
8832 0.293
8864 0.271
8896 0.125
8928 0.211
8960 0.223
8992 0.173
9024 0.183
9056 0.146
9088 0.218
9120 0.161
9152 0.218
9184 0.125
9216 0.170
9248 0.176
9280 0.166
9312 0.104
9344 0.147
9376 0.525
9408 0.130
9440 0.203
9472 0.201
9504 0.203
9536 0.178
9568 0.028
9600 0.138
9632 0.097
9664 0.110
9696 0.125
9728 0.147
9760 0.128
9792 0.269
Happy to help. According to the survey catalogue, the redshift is 1.04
